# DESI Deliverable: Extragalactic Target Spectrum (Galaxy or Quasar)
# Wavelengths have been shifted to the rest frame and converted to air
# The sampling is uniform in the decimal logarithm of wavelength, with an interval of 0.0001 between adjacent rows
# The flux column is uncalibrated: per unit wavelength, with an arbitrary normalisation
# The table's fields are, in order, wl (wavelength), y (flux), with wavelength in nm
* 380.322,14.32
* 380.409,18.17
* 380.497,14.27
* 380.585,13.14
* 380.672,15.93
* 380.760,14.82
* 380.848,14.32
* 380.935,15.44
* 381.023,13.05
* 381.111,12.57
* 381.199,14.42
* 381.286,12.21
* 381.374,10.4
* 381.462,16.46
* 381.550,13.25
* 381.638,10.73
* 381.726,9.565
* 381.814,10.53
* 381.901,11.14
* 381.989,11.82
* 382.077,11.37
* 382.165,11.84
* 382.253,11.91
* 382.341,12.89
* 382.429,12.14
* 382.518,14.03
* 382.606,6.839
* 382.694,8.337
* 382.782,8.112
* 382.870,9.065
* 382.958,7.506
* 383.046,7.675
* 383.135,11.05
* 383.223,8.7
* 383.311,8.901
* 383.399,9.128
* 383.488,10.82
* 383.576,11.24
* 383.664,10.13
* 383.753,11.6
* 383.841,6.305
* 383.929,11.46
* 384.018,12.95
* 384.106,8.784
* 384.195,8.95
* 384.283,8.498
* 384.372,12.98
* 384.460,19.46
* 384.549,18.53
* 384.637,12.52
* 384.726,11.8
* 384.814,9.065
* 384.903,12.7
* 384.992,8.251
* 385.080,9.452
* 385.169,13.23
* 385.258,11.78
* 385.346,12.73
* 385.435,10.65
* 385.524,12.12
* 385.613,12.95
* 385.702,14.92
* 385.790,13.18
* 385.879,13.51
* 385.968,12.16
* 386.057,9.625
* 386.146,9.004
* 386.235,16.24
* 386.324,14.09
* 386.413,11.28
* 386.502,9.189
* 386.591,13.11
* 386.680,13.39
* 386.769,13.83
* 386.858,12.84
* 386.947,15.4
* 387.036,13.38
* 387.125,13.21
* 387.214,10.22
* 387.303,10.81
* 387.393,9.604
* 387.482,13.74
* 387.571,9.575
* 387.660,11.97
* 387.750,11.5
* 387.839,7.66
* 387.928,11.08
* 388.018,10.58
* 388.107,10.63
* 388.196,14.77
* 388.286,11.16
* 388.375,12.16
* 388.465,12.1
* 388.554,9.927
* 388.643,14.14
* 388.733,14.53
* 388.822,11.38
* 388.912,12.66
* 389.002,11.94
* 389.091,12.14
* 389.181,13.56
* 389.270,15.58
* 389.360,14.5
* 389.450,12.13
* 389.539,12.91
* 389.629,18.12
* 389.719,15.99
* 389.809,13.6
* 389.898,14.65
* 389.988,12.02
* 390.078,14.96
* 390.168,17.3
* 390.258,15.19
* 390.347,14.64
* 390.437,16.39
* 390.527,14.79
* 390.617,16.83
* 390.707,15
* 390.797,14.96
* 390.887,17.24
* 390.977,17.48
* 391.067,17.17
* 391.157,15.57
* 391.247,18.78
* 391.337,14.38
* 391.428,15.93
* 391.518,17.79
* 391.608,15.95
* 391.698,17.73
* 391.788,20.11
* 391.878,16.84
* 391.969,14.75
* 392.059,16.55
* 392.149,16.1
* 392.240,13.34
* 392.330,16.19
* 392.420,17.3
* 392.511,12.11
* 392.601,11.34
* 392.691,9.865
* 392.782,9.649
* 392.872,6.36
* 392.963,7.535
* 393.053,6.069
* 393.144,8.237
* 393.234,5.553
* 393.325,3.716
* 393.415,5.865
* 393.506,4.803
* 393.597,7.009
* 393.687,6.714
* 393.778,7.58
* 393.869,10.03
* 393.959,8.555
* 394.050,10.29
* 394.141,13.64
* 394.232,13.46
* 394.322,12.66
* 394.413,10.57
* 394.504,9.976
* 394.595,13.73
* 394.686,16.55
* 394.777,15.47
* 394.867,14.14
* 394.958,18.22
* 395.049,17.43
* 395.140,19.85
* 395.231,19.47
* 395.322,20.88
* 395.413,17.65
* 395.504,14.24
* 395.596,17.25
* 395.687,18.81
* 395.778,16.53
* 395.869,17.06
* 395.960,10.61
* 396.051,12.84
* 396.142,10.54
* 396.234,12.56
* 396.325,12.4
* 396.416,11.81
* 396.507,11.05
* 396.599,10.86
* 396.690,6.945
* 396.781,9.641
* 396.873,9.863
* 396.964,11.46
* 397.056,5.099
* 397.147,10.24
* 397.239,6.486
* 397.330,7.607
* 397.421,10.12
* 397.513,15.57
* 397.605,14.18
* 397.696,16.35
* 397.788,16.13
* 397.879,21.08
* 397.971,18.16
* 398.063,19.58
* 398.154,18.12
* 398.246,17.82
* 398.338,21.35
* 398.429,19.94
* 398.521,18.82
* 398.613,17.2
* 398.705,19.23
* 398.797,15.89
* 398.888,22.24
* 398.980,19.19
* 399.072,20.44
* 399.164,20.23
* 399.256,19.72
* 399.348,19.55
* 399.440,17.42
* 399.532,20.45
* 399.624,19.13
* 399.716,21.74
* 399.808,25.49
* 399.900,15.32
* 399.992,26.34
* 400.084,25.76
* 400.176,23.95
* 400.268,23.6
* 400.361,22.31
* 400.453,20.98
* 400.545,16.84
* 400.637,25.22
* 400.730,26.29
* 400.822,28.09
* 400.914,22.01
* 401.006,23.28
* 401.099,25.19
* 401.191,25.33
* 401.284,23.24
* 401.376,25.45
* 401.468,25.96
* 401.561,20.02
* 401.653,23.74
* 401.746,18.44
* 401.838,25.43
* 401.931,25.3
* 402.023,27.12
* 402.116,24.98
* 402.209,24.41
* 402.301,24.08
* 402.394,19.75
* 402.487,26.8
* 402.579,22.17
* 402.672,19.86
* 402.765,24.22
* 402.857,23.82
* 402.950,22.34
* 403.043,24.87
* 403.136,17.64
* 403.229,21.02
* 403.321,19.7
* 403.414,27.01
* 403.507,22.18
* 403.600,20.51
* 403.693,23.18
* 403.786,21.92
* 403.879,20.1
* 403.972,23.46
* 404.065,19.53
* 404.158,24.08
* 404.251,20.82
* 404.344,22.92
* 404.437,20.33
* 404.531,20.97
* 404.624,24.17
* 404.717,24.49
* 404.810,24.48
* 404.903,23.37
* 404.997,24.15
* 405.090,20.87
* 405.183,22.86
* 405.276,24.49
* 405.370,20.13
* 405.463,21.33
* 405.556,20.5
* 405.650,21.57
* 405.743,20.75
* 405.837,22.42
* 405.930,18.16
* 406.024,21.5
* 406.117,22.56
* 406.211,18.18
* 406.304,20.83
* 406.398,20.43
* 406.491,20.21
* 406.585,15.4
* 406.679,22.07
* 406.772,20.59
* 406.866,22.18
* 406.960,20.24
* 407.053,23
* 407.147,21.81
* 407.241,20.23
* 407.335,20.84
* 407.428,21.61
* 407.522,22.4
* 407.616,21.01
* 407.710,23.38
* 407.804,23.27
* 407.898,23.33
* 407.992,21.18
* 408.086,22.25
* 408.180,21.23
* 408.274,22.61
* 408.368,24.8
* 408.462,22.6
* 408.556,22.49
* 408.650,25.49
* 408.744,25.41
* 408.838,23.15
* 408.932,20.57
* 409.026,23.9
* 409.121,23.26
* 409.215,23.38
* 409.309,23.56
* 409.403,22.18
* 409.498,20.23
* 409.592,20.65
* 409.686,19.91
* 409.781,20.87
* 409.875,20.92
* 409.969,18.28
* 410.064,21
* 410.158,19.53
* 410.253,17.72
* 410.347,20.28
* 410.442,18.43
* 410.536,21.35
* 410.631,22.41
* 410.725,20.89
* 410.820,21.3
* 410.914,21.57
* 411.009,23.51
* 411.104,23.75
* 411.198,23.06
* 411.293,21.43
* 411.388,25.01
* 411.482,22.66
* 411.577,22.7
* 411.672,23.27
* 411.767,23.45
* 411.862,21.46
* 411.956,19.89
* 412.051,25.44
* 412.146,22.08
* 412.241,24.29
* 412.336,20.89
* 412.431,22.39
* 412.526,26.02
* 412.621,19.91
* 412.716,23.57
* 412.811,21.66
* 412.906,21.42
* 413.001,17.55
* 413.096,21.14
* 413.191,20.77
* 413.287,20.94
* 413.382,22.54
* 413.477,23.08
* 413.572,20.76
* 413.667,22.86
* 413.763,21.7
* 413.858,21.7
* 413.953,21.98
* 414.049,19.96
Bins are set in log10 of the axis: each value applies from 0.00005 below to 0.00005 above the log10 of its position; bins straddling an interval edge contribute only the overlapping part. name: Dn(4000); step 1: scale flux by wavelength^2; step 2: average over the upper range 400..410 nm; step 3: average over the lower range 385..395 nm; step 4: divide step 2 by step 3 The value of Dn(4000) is 1.89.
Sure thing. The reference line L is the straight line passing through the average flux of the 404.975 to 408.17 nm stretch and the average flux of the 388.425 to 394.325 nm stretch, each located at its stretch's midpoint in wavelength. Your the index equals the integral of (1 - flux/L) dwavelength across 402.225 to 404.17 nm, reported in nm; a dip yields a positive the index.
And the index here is -0.28 nm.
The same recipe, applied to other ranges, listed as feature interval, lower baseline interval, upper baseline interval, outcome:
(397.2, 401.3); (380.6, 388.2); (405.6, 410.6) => -0.458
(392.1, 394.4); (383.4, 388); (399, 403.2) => 0.984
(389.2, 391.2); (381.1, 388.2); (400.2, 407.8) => -0.095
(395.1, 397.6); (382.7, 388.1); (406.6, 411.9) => 0.506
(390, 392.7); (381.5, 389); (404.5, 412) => -0.301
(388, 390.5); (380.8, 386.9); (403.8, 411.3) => 0.059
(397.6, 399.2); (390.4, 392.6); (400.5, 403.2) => 0.173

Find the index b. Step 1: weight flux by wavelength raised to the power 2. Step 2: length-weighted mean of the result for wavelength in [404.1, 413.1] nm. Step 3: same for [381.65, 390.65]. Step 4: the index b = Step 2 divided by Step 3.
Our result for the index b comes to 2.0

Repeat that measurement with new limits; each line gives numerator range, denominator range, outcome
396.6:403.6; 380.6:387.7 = 1.85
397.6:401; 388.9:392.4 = 1.39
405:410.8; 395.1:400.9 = 1.31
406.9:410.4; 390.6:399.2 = 1.68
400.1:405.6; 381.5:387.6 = 2.20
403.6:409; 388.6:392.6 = 1.56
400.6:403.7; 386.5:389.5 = 2.06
